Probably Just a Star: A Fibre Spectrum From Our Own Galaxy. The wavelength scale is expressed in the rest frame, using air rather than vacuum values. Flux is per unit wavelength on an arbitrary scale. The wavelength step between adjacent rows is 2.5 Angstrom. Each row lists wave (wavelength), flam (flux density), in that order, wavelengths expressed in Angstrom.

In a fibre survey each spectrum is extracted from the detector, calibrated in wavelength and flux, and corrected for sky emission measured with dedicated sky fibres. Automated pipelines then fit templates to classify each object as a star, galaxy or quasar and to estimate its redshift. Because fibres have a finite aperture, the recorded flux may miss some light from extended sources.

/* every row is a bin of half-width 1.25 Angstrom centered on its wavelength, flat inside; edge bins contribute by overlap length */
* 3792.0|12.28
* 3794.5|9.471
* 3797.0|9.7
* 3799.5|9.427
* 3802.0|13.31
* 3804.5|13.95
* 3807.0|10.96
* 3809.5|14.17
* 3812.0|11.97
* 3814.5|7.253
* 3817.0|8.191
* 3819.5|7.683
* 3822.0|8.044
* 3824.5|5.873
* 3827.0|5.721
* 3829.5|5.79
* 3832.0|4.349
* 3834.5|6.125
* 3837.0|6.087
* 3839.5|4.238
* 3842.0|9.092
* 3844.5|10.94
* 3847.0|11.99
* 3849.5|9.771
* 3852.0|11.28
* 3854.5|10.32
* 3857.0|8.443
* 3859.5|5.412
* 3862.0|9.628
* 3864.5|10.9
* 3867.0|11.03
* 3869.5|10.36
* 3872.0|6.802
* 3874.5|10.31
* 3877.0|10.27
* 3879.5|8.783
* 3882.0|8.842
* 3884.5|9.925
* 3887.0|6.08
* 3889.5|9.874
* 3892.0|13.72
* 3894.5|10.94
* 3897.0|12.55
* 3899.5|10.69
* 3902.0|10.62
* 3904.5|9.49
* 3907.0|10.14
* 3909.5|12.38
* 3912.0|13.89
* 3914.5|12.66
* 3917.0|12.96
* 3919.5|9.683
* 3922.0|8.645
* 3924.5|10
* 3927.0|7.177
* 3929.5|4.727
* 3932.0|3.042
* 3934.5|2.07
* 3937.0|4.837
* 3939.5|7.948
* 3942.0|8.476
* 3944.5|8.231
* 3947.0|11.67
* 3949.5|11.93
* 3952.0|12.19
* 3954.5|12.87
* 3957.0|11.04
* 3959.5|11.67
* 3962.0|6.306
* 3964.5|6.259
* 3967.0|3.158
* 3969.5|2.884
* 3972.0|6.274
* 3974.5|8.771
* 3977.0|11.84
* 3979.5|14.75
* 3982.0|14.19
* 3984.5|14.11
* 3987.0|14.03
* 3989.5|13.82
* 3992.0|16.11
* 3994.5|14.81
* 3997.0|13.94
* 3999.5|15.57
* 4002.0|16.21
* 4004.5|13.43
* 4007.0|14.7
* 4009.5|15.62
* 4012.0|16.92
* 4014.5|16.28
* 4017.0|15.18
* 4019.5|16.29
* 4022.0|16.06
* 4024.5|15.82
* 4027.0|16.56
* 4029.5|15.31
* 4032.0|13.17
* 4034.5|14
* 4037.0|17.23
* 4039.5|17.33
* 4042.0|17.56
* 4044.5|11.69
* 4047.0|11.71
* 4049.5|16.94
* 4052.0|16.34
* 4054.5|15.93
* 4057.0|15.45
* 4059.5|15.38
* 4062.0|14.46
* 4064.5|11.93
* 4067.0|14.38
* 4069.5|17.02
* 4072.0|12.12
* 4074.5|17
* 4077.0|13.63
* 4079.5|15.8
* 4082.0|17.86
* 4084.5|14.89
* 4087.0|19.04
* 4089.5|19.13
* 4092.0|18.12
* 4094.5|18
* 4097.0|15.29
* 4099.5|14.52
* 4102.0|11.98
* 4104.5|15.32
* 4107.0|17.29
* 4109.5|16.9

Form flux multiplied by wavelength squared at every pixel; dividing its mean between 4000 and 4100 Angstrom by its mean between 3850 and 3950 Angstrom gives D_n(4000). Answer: 1.8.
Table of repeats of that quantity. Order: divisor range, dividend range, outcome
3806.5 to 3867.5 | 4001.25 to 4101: 2.03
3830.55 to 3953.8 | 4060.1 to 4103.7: 1.86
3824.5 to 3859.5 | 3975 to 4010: 1.98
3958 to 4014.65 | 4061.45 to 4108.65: 1.35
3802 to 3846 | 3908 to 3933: 1.20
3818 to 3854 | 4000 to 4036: 2.19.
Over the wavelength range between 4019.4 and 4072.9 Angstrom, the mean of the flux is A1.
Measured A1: 15.1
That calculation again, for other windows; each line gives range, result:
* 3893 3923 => 11.3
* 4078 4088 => 16.8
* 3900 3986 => 9.35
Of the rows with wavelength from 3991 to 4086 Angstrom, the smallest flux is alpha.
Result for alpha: 11.69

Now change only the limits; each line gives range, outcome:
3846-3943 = 2.07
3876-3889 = 6.08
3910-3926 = 8.645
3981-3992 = 13.82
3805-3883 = 4.238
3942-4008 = 2.884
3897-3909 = 9.49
